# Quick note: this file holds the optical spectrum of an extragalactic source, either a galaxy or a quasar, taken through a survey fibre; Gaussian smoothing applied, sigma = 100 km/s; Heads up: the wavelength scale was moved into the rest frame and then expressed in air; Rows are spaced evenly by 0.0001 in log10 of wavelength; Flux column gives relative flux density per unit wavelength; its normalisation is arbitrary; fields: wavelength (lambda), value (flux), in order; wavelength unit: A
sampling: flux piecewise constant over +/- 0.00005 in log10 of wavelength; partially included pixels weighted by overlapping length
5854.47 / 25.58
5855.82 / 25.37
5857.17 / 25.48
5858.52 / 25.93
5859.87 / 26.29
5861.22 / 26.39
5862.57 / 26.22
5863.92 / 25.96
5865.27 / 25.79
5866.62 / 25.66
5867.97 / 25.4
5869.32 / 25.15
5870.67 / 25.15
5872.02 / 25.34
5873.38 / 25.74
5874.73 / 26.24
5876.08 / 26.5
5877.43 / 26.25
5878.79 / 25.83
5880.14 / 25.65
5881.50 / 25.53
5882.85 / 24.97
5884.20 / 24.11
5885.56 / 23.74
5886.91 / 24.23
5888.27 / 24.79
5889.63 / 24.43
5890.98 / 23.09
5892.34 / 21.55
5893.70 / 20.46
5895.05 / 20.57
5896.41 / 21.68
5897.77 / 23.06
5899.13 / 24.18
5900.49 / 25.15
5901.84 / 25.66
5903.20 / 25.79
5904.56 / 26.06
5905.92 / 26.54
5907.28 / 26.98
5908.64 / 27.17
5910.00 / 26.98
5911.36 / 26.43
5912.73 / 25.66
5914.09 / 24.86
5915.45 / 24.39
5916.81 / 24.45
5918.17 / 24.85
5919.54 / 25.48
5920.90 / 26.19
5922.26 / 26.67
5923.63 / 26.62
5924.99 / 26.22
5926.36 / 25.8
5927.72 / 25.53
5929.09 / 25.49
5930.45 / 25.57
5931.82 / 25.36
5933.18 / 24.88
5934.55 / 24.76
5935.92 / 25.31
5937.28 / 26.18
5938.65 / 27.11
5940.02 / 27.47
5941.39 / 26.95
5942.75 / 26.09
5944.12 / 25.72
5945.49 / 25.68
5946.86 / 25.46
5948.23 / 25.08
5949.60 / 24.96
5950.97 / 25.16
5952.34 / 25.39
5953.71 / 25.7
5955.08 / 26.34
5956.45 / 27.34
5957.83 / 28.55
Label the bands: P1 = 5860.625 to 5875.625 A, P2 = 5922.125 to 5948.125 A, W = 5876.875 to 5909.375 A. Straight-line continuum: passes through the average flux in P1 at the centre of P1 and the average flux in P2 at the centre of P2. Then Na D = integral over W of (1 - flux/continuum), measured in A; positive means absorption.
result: 1.67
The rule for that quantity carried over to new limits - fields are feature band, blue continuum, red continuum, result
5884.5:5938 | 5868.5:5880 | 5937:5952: 1.93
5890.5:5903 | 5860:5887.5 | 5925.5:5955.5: 1.30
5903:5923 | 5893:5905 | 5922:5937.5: -1.13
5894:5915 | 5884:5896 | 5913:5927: -0.71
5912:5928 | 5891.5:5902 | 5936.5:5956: -0.89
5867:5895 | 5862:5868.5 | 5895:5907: 0.73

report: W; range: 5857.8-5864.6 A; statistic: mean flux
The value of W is 26.1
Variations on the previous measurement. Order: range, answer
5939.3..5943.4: 26.9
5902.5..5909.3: 26.5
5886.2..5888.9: 24.5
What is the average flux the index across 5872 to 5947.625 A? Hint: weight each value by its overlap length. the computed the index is 25.2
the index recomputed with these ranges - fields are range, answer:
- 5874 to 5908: 24.5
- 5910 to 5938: 25.6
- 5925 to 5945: 25.9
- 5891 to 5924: 24.8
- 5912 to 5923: 25.3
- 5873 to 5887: 25.4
